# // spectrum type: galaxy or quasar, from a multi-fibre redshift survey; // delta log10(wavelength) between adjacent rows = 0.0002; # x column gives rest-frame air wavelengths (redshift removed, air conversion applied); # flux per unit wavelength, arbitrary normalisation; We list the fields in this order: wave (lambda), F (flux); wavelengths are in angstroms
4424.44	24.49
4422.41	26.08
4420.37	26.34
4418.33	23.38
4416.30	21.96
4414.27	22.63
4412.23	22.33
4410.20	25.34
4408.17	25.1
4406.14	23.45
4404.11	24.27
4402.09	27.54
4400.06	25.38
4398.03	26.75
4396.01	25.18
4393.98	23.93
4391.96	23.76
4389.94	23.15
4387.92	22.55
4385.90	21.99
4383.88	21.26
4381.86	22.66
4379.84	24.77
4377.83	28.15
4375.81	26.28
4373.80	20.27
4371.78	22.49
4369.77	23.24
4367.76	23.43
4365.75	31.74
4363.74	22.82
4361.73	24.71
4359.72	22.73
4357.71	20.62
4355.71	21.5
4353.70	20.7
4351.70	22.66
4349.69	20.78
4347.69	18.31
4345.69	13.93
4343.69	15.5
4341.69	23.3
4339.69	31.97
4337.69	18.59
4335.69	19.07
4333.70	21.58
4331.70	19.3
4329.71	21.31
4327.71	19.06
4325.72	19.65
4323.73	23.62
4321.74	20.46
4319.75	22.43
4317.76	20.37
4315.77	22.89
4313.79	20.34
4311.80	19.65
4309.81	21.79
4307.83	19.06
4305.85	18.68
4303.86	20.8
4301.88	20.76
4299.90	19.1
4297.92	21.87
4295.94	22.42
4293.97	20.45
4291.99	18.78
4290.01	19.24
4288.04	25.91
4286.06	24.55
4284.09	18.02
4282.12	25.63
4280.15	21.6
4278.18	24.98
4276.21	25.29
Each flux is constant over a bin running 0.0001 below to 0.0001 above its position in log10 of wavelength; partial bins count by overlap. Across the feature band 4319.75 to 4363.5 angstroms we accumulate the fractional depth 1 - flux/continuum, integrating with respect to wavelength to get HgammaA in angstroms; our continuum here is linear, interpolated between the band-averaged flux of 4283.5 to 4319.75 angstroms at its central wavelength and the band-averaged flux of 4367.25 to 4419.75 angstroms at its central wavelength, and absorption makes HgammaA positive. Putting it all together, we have 2.4 angstroms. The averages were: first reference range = 20.9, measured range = 21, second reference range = 23.9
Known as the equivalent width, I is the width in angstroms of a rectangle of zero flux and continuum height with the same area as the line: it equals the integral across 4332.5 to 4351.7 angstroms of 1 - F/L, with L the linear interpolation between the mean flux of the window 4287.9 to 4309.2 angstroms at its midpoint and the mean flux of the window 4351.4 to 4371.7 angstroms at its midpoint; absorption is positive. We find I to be 1.74 angstroms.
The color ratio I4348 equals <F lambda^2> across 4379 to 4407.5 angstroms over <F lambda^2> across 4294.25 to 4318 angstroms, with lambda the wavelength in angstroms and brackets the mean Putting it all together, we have 1.2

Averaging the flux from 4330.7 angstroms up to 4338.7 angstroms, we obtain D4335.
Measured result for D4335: 19.7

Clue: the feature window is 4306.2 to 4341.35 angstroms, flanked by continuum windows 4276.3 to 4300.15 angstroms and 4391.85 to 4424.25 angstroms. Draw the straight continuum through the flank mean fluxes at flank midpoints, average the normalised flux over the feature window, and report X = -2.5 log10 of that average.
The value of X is 0.08 mag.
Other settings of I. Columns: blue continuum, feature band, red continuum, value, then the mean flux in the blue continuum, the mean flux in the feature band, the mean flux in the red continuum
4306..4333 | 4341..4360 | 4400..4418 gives 1.79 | 20.7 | 19.8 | 24.1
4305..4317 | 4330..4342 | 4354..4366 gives -0.14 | 20.4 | 22.2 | 23.3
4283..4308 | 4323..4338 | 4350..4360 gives 0.66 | 20.8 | 20.3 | 21.5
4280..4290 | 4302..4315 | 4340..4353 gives 0.94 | 22.9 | 20.1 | 19.8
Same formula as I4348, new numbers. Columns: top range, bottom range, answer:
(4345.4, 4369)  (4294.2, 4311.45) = 1.11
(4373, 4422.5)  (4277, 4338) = 1.20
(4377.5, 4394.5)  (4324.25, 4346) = 1.16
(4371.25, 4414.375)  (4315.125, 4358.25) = 1.19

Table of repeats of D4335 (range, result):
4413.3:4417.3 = 22.3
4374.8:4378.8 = 27.2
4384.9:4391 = 22.6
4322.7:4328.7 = 20.8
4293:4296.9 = 21.5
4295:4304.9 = 21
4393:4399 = 25.3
